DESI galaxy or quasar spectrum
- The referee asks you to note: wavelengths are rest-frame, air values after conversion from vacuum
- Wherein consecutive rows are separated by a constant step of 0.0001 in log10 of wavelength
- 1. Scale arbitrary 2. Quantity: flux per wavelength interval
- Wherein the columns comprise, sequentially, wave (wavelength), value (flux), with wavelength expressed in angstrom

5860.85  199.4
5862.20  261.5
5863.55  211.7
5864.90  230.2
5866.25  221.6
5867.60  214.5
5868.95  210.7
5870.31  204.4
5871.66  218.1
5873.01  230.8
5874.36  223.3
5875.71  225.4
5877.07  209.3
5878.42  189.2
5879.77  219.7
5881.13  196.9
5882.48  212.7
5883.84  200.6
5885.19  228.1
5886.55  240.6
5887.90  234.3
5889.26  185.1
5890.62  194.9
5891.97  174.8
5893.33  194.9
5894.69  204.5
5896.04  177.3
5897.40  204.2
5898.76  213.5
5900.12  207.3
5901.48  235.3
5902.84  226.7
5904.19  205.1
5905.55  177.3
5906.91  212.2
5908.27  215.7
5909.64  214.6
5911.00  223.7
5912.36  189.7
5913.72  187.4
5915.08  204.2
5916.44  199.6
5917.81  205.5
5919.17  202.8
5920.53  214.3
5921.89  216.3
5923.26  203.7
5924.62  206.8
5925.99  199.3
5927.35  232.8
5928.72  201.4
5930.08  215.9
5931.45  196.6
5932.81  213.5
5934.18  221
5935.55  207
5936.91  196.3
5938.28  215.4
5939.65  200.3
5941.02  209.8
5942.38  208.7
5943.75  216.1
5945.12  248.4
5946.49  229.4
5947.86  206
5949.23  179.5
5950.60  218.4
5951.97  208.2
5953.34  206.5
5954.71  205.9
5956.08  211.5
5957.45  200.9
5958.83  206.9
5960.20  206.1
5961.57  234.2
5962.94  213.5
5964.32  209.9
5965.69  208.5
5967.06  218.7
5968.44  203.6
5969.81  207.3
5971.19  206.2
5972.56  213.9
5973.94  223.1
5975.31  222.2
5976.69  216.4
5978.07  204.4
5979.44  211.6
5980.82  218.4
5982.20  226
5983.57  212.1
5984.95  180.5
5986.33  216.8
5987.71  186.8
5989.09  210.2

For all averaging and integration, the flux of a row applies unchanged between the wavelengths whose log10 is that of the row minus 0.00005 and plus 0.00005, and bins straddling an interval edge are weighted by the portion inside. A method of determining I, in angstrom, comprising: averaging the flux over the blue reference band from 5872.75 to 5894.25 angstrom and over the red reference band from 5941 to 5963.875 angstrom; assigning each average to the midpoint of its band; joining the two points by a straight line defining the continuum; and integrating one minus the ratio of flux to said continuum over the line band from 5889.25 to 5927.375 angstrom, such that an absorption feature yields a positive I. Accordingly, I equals 1.1 angstrom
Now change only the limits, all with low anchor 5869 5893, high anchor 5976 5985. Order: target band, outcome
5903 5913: 0.2 angstrom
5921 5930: 0.0 angstrom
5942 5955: -0.1 angstrom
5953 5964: 0.0 angstrom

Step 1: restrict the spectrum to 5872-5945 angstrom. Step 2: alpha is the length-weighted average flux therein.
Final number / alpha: 209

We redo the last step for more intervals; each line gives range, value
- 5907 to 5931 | 208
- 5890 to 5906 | 202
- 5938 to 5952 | 213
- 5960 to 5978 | 214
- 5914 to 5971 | 210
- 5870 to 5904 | 210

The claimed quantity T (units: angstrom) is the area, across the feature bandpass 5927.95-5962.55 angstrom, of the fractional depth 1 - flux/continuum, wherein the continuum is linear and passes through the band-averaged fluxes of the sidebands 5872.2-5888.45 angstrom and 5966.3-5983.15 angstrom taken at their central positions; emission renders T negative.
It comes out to 0.8 angstrom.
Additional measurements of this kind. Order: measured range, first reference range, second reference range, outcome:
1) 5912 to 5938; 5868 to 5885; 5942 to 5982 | 0.8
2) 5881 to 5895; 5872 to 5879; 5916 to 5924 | 0.5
